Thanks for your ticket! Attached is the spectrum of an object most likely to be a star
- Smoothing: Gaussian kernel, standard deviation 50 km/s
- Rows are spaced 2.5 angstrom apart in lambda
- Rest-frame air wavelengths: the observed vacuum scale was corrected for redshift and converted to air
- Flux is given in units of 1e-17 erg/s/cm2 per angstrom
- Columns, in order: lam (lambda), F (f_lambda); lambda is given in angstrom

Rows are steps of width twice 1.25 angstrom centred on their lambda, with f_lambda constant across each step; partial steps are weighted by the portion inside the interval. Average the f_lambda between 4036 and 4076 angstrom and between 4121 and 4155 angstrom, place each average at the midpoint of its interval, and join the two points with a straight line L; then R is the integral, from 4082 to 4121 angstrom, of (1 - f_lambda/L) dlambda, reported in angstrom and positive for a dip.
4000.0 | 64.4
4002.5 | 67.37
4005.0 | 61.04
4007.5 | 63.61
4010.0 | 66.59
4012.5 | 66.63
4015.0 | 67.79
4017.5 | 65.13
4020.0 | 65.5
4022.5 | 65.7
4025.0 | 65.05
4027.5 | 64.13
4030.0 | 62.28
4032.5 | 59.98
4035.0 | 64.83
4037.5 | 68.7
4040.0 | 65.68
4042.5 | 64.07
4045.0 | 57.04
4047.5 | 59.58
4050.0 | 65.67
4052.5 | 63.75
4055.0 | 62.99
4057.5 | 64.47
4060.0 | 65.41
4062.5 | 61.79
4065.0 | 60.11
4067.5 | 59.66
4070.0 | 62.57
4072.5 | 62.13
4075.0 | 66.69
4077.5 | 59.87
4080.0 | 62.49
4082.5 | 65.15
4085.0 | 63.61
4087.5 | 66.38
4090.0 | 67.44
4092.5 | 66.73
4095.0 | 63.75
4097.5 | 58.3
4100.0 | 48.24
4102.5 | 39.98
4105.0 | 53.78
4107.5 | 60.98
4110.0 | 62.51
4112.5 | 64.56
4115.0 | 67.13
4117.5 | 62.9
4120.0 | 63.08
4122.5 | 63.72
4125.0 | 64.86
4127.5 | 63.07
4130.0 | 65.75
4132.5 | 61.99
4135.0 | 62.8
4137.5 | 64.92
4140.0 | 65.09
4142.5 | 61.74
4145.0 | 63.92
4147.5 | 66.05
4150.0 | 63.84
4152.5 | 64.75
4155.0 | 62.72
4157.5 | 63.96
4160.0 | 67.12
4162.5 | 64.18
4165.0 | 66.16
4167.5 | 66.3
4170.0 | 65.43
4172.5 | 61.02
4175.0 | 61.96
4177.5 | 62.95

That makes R 1.7 angstrom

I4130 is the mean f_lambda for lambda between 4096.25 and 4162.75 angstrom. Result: 61.9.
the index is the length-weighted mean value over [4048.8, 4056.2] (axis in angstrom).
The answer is 64.1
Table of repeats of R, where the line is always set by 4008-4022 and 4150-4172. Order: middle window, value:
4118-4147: 0.6 angstrom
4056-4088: 1.3 angstrom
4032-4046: 0.5 angstrom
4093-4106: 2.3 angstrom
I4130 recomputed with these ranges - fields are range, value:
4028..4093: 63.4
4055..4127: 61.8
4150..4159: 63.9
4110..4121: 64.2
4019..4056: 63.7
